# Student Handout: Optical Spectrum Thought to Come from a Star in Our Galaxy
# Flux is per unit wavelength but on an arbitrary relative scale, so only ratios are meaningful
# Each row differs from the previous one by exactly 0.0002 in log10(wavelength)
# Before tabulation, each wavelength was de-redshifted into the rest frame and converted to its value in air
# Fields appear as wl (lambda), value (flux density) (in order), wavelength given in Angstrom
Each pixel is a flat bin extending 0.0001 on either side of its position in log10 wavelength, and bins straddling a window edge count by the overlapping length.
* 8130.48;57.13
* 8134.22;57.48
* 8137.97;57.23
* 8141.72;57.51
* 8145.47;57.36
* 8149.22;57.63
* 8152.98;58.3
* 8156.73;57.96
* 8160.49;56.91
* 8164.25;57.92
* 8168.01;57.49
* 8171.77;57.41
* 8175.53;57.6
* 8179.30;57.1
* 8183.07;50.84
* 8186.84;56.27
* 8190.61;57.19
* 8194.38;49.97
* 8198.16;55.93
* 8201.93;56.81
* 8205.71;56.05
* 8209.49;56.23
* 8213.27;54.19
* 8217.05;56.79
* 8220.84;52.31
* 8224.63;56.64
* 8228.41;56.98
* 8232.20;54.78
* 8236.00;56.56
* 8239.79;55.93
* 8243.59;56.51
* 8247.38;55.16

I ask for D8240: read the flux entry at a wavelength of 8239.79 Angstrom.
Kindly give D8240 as 55.93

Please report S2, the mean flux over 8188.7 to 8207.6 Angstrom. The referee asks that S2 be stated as 55.2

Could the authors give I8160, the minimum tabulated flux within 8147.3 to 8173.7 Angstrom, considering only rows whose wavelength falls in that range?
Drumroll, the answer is 56.91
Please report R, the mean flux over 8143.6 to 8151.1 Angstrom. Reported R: 57.5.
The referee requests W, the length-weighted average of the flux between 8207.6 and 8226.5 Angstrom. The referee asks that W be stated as 55.2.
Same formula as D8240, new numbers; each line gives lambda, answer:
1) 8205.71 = 56.05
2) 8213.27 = 54.19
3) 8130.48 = 57.13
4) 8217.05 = 56.79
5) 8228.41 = 56.98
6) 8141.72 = 57.51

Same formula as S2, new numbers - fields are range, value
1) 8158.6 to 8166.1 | 57.4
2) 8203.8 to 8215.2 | 55.5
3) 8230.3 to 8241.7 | 55.7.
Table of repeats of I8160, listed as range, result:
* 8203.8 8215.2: 54.19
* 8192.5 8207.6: 49.97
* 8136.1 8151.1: 57.23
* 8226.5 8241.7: 54.78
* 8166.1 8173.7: 57.41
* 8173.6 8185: 50.84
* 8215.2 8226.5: 52.31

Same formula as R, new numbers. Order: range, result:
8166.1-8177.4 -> 57.5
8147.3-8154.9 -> 58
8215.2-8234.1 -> 55.5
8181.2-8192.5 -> 54.8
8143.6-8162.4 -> 57.6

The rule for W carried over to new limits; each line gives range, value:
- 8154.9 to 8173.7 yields 57.5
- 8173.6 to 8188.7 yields 55.4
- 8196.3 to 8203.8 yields 56.4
